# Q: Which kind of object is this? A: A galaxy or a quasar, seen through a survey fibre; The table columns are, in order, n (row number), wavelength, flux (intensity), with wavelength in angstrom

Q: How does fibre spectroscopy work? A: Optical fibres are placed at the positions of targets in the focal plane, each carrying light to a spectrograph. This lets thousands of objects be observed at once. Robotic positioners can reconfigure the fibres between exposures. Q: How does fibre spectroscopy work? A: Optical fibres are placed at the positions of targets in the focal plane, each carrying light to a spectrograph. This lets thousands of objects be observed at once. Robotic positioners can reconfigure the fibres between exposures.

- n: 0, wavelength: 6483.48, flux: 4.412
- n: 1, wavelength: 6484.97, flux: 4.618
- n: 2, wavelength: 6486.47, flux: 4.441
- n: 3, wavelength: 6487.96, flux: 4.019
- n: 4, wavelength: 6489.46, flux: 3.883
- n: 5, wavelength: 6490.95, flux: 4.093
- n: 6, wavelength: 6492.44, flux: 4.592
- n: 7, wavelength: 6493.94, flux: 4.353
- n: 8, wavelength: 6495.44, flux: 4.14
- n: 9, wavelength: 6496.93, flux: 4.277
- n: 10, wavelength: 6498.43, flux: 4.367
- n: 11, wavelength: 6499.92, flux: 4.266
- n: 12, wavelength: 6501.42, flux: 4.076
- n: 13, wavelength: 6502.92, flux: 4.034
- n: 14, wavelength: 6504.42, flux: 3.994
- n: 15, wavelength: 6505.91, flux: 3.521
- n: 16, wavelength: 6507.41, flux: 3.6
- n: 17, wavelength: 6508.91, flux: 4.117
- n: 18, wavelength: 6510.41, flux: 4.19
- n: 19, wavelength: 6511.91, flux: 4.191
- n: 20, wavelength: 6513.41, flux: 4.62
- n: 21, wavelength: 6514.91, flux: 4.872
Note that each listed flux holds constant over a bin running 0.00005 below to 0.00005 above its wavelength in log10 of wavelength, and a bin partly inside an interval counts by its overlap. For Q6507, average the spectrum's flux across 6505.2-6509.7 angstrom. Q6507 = 3.75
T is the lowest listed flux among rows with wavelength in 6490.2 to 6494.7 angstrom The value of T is 4.093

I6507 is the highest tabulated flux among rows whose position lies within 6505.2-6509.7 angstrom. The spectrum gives 4.117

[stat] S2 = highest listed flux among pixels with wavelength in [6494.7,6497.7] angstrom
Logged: 4.277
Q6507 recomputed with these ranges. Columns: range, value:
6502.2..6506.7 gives 3.85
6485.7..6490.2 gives 4.11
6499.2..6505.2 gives 4.09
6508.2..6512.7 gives 4.17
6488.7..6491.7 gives 3.99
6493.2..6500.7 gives 4.28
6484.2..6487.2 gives 4.52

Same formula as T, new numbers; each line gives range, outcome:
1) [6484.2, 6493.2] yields 3.883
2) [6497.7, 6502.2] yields 4.076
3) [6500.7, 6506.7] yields 3.521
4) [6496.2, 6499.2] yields 4.277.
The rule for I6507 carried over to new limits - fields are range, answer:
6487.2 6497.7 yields 4.592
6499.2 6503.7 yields 4.266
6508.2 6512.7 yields 4.191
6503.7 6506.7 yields 3.994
